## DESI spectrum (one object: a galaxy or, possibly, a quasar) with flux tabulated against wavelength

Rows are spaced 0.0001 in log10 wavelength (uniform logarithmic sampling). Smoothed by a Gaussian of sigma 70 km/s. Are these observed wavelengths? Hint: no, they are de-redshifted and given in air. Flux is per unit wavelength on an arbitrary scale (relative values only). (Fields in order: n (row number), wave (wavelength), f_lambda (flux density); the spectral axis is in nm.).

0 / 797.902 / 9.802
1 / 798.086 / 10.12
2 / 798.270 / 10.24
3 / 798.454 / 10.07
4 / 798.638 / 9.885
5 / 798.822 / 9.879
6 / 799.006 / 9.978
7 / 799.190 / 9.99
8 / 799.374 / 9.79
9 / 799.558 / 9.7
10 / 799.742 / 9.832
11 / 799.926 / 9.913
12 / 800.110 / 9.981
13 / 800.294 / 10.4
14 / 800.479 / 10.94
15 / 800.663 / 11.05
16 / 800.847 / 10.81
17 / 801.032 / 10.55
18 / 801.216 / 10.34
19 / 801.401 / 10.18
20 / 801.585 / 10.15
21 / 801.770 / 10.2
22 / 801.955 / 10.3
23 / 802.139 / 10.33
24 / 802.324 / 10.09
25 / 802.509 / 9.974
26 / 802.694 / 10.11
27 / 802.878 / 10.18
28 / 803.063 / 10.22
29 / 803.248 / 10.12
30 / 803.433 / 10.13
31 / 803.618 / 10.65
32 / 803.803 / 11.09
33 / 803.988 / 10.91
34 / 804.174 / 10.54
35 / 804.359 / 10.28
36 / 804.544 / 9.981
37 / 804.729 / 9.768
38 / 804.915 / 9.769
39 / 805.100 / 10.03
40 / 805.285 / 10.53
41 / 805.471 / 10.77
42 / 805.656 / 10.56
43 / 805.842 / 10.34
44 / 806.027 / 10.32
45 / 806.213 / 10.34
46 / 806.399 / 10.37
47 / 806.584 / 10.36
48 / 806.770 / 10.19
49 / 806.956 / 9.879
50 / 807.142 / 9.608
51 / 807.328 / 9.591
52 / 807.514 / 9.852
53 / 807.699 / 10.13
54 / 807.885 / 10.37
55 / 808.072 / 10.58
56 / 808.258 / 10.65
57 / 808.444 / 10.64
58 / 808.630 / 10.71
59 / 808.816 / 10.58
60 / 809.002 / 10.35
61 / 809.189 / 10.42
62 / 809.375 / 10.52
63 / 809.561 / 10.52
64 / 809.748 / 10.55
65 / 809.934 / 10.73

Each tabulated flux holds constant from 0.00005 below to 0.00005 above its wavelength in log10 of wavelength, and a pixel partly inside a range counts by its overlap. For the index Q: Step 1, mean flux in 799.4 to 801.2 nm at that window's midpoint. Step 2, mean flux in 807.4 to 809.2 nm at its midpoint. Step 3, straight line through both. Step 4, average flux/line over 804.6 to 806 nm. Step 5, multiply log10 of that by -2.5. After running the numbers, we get 0.01 mag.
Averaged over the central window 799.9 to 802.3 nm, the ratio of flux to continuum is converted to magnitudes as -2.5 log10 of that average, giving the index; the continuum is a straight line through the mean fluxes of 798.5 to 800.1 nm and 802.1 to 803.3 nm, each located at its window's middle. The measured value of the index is -0.04 mag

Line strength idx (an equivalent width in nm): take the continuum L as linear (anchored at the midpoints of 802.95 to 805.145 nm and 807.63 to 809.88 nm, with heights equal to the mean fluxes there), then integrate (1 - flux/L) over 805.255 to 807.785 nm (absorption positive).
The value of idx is 0.05 nm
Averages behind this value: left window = 10.3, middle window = 10.2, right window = 10.5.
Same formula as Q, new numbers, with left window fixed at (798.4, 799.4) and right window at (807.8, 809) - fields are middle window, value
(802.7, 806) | 0.00 mag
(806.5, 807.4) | 0.06 mag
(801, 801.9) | -0.02 mag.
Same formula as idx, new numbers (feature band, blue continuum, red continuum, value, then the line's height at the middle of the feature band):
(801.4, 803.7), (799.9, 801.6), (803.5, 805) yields 0.047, 10.4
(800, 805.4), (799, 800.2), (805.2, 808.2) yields -0.159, 10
